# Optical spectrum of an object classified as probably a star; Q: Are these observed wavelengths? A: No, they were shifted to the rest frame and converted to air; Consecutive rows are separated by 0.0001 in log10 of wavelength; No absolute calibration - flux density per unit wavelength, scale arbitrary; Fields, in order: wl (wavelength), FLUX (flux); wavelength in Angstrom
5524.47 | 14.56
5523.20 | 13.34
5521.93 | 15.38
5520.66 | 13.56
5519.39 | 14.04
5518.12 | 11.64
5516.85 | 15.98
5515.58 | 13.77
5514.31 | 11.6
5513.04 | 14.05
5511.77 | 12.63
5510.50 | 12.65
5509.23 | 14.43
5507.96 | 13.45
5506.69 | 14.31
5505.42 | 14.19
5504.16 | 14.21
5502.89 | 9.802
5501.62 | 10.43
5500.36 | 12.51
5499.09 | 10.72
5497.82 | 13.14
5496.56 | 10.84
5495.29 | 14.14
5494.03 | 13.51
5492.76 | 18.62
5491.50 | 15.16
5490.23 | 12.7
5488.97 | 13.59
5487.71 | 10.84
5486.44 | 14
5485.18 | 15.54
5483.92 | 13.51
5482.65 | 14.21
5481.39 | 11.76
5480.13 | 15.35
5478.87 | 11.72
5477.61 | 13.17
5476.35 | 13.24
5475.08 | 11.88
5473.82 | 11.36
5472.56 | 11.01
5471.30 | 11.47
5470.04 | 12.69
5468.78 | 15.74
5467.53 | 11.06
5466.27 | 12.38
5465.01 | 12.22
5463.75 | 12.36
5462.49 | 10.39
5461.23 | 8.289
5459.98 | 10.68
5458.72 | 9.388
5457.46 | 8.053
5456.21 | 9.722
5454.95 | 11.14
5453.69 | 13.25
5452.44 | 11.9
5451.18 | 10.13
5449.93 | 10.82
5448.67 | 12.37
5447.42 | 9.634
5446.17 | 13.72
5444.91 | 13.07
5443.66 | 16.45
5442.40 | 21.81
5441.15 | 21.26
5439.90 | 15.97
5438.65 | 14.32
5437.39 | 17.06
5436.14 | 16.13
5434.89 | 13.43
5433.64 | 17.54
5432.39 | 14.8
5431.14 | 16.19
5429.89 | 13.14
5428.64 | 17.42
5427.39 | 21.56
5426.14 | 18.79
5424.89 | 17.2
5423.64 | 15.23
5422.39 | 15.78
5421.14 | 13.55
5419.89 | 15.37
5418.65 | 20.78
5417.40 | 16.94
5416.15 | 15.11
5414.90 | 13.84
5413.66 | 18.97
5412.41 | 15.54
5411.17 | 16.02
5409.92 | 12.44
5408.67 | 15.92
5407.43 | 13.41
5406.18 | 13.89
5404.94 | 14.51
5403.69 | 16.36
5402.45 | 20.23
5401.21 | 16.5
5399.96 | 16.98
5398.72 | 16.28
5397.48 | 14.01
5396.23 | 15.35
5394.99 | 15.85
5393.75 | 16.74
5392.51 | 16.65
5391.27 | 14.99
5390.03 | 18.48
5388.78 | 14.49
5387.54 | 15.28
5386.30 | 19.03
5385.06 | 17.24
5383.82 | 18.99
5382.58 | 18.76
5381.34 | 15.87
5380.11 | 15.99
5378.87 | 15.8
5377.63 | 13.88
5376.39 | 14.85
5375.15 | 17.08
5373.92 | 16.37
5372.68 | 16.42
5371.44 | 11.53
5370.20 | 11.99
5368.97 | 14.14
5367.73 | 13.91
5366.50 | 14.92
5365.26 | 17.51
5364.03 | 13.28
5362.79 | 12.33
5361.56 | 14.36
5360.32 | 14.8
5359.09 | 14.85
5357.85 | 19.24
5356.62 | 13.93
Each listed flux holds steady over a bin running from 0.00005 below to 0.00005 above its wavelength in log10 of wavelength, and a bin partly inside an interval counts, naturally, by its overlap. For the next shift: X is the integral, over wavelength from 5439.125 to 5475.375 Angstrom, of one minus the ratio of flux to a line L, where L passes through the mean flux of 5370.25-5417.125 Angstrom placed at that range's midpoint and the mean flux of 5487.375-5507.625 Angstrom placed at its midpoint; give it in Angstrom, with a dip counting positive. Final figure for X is 4.5 Angstrom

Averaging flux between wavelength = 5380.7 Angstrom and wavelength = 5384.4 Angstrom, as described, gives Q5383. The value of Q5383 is 17.9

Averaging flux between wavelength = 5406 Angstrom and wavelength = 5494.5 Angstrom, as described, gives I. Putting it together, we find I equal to 14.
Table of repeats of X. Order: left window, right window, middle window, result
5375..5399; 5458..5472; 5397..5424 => -1.83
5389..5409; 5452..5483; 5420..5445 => -4.86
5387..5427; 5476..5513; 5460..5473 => 2.22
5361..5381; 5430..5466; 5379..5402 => -3.56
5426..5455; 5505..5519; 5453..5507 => 6.74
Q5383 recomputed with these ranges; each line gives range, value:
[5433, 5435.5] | 15.5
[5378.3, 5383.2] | 16.6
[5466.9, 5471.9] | 12.8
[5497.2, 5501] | 12.1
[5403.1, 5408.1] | 14.5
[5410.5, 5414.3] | 16.8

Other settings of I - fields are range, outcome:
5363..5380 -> 14.7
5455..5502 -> 12.4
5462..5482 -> 12.4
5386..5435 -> 16.1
